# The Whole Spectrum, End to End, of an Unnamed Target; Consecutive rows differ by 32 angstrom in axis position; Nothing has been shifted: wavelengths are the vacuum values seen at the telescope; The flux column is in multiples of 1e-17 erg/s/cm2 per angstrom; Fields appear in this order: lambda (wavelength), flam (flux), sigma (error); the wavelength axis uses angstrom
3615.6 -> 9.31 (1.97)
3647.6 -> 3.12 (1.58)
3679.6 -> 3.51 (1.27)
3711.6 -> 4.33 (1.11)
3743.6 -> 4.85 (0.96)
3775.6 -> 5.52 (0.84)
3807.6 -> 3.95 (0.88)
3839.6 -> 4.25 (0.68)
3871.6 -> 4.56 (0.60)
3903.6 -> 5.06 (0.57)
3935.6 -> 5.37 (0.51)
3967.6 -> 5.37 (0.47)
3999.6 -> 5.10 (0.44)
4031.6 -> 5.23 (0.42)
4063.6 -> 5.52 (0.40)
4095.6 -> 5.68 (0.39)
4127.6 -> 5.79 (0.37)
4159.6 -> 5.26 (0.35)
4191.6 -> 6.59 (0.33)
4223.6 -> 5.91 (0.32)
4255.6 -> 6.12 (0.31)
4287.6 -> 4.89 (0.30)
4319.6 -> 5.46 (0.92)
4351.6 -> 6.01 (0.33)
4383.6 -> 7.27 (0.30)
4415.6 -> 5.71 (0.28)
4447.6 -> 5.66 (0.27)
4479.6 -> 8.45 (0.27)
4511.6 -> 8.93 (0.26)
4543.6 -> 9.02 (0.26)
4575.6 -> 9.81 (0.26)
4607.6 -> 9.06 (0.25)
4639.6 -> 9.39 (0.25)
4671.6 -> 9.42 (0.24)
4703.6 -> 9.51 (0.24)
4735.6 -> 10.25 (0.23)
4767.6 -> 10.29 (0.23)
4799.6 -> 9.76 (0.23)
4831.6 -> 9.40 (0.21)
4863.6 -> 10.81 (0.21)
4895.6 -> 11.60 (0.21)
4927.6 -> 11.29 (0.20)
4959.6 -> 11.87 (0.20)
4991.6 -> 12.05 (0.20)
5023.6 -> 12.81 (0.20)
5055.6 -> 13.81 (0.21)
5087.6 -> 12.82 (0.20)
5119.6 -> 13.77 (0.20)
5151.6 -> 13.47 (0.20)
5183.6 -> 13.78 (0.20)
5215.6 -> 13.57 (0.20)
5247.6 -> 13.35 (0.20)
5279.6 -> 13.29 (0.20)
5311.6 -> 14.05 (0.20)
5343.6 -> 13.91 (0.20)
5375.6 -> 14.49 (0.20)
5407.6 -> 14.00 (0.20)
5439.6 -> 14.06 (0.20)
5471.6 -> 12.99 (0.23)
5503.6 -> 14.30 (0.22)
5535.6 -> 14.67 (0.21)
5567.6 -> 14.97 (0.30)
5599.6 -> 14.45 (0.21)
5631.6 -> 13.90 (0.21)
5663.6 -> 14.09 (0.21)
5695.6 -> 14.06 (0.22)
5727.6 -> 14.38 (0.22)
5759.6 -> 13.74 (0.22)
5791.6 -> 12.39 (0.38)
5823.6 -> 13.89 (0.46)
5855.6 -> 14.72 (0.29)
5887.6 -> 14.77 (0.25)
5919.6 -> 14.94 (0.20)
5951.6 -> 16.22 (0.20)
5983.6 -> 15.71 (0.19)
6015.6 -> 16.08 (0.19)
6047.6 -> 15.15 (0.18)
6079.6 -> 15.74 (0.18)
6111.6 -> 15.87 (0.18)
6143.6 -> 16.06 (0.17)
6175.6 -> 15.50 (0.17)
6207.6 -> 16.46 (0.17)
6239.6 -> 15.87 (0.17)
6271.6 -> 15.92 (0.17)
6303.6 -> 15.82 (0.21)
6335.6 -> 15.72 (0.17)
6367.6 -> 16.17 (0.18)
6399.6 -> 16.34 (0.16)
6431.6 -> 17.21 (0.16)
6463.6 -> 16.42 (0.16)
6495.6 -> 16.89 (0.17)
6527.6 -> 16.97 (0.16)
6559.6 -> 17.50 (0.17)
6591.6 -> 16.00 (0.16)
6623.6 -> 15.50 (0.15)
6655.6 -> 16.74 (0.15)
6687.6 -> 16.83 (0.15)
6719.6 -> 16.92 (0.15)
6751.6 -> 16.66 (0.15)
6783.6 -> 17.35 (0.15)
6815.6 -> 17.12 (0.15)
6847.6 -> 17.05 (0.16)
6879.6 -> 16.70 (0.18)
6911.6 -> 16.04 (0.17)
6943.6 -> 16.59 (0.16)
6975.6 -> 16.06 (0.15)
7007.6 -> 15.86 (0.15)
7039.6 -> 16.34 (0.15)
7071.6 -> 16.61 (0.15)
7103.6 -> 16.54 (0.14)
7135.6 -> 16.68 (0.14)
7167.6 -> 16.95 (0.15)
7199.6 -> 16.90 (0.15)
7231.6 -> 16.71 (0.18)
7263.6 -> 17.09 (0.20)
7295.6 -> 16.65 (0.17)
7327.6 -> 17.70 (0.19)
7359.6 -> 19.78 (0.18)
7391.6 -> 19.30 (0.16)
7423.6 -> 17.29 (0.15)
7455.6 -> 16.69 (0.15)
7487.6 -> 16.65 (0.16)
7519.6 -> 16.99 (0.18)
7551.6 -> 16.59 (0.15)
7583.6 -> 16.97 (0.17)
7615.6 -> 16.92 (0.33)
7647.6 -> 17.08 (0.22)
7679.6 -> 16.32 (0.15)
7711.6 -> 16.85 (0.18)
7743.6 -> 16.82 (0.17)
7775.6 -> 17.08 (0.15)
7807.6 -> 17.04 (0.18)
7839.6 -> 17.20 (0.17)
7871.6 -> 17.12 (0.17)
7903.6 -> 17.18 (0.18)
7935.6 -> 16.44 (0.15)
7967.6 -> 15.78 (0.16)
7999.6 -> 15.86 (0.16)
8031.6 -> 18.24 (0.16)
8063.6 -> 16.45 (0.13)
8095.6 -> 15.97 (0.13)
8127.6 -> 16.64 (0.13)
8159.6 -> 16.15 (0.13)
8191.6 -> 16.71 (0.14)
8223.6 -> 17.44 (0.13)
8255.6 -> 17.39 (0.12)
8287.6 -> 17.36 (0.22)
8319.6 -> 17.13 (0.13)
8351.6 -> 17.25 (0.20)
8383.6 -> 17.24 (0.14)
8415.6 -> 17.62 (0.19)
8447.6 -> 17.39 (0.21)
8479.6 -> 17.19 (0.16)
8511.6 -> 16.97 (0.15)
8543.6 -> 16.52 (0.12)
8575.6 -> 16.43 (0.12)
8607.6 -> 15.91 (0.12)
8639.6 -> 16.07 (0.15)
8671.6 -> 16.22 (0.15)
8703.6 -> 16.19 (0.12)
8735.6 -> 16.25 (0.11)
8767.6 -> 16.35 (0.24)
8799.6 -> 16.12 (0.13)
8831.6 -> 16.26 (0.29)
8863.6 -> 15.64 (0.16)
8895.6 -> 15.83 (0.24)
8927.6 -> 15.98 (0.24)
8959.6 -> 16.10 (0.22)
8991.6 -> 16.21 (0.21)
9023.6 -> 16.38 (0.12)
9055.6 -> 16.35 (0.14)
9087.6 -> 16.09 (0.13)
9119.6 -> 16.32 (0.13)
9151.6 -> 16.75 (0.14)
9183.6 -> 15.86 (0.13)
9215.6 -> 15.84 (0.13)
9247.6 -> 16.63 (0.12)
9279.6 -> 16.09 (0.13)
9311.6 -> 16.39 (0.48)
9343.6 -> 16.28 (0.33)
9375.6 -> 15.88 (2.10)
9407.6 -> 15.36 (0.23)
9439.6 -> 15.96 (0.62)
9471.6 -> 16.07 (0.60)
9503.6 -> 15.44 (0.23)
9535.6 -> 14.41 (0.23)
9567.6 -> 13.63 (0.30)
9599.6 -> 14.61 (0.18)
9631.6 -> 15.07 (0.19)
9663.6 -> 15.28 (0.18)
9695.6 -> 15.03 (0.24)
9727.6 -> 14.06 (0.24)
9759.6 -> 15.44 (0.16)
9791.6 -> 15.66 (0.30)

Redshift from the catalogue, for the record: 0.12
